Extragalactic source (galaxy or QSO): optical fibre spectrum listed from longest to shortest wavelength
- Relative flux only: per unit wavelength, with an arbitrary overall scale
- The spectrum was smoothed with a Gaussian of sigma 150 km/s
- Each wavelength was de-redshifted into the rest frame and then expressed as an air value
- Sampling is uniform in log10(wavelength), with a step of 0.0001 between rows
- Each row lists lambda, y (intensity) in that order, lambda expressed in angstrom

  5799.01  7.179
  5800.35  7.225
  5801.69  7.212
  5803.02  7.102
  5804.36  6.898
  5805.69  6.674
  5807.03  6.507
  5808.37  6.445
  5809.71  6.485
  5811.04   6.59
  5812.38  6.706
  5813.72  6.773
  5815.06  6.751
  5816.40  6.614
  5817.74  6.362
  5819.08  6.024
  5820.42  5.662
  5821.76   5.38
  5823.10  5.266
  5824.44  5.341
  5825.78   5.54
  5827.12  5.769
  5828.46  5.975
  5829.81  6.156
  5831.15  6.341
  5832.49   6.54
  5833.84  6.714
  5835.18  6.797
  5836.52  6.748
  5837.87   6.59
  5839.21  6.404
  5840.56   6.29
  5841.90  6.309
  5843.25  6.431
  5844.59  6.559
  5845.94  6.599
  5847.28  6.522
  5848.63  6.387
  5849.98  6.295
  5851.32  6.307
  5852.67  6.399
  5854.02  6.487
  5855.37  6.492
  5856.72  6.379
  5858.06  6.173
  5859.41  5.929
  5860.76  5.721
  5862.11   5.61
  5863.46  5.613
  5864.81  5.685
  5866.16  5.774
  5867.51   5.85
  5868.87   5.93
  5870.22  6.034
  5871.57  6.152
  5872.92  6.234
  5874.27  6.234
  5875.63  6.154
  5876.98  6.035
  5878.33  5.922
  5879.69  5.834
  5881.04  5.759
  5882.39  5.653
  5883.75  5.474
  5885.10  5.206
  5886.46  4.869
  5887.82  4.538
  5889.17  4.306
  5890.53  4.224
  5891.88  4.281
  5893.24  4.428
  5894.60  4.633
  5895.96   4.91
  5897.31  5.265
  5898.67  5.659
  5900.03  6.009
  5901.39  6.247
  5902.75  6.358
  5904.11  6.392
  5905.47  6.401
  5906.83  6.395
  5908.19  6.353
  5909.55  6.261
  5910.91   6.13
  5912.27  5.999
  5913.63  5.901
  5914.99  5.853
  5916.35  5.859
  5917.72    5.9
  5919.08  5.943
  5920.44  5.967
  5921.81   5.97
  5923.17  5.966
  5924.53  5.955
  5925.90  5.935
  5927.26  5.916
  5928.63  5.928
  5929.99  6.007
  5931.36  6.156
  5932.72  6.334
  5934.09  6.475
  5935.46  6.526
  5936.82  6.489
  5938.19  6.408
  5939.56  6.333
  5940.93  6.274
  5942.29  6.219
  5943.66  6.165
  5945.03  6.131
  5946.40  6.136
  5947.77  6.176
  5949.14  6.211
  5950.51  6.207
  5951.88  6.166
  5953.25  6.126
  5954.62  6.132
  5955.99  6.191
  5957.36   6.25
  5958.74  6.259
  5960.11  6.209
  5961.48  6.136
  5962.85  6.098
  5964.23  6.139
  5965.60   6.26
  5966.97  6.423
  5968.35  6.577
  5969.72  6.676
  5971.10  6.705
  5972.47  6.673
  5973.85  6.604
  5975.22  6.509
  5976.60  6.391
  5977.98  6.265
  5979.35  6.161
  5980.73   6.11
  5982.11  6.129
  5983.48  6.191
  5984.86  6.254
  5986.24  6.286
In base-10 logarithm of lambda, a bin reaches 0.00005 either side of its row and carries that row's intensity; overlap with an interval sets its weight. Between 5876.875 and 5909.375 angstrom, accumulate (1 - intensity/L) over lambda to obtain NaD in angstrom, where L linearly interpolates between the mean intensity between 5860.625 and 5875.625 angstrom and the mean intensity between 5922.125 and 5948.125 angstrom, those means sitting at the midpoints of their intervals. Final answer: 2.95 angstrom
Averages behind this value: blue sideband 5.91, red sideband 6.18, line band 5.47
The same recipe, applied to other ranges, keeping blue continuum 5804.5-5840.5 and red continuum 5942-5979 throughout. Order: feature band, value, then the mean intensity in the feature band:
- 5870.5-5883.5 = 0.64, 5.98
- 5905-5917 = 0.32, 6.13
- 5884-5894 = 2.70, 4.59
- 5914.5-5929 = 0.84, 5.93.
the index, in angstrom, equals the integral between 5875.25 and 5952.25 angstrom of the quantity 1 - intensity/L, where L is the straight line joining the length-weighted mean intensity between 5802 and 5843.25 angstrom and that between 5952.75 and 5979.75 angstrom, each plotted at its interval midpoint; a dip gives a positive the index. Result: 6.02 angstrom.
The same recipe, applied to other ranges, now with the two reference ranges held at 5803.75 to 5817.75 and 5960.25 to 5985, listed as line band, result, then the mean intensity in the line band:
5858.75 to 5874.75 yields 1.57 angstrom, 5.89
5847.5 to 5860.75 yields 0.53 angstrom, 6.29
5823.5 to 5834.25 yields 0.96 angstrom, 6.01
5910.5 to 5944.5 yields 1.71 angstrom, 6.11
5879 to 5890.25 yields 2.30 angstrom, 5.17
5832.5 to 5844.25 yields 0.08 angstrom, 6.54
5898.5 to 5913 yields 0.55 angstrom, 6.22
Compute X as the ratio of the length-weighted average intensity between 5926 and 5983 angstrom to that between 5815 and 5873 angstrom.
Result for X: 1.02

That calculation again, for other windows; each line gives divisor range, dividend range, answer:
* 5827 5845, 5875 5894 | 0.81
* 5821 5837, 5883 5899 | 0.79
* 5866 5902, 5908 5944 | 1.12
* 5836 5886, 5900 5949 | 1.01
